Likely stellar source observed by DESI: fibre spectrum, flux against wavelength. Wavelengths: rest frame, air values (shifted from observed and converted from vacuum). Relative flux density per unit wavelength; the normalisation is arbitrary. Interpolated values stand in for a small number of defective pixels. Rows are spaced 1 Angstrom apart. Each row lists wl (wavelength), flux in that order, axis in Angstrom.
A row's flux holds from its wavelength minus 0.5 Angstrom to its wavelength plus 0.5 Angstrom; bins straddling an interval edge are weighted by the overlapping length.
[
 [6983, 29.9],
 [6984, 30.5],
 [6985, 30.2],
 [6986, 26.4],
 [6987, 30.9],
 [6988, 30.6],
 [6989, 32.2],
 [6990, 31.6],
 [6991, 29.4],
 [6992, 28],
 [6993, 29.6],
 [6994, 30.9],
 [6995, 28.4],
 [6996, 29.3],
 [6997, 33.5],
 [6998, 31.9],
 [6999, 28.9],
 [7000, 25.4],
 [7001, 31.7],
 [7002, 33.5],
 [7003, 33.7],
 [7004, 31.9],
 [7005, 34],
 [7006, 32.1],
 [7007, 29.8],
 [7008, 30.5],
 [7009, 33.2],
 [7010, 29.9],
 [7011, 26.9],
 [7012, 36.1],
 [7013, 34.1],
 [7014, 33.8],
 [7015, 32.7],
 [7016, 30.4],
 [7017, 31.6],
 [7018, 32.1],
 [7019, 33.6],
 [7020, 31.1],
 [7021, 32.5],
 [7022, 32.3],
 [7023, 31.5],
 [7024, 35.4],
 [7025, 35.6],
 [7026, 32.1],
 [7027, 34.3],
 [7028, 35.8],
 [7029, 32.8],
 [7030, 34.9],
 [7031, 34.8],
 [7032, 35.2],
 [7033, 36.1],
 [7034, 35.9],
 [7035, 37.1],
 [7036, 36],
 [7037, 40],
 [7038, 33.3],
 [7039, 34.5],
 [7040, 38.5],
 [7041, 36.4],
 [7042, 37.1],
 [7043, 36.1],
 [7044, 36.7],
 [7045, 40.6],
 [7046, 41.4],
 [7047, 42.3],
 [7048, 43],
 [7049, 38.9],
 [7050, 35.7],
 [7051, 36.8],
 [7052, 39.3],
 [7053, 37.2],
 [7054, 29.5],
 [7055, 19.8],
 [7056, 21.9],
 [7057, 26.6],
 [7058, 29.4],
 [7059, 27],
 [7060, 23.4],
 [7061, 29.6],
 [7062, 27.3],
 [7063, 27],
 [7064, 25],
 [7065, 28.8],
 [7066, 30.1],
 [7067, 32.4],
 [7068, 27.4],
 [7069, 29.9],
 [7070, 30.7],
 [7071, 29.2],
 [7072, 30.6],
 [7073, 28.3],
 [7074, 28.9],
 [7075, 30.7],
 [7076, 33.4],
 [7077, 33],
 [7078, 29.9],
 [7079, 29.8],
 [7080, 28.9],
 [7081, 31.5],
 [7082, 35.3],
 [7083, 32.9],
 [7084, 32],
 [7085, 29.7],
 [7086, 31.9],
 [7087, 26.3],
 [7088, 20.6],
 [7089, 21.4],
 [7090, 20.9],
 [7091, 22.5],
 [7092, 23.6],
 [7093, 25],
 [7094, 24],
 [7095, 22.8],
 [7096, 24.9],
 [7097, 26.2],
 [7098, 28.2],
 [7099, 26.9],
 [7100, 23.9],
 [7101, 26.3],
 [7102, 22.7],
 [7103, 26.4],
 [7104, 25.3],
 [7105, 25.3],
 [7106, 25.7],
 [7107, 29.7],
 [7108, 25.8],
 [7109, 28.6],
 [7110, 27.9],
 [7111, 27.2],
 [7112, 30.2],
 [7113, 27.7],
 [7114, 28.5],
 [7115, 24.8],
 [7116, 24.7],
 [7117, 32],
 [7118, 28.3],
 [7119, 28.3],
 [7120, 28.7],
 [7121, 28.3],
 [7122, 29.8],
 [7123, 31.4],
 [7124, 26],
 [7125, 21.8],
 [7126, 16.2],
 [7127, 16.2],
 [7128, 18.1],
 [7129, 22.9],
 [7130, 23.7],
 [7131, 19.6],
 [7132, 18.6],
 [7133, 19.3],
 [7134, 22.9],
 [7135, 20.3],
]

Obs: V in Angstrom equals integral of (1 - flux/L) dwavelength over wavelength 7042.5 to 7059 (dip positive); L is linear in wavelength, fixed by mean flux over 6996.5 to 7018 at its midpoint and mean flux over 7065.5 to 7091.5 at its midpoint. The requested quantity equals -2.3 Angstrom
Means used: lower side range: 31.7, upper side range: 29.2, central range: 34.5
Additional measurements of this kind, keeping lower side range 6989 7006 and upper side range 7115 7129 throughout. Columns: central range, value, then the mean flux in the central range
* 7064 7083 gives -2.08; 30.4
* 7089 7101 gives 0.93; 24.4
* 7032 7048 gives -4.79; 37.6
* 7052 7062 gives 0.14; 27.8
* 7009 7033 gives -2.69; 33.1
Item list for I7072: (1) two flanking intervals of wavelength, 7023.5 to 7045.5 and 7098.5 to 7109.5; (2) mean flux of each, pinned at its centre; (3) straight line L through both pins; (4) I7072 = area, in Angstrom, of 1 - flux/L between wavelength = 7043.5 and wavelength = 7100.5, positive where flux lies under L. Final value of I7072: 1.8 Angstrom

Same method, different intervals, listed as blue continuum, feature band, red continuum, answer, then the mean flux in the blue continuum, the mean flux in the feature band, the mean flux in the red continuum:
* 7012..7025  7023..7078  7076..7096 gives -4.71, 32.8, 33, 27.6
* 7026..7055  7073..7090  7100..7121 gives 0.86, 36.4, 29.5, 27.2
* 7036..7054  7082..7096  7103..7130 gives 2.14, 37.8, 26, 26.1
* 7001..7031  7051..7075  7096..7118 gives 0.65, 32.7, 28.9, 26.8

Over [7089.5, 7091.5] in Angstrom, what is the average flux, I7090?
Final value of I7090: 21.7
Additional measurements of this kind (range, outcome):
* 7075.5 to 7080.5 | 31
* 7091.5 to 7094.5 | 24.2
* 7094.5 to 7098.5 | 25.5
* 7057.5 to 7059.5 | 28.2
